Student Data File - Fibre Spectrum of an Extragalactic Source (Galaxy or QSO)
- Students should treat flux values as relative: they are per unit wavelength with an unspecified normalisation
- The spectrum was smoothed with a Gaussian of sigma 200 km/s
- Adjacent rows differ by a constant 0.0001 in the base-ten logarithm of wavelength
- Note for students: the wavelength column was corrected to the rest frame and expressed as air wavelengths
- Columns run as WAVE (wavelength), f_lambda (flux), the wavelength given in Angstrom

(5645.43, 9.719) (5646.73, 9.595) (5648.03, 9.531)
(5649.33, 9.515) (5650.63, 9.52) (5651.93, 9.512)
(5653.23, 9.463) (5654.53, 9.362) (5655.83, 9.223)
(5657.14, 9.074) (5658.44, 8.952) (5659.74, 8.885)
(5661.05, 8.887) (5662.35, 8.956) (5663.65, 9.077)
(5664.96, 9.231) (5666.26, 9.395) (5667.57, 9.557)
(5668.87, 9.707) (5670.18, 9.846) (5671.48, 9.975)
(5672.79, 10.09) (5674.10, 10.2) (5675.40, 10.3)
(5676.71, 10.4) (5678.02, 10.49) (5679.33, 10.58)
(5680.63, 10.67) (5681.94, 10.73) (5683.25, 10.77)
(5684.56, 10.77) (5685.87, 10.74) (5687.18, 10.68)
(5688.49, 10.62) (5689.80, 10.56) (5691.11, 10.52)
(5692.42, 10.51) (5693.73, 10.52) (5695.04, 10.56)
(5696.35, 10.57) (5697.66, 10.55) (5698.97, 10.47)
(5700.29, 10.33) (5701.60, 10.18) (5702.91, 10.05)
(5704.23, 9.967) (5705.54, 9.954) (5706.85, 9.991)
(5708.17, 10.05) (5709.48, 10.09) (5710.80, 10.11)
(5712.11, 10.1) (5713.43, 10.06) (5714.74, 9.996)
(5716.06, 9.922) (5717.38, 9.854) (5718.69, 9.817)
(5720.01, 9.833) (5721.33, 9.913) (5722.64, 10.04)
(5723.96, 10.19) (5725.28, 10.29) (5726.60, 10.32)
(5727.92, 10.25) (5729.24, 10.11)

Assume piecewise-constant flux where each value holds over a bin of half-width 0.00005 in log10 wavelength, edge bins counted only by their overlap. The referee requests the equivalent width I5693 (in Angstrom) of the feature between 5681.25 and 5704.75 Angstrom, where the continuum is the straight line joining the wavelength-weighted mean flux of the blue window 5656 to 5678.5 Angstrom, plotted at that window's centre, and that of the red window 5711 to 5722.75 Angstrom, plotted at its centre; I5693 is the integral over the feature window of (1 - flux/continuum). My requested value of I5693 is -1.8 Angstrom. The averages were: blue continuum 9.57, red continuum 9.96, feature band 10.5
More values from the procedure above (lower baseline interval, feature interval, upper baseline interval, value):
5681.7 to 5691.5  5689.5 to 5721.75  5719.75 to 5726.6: 0.60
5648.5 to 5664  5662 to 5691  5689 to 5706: -1.13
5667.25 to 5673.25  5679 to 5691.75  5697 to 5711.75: -0.87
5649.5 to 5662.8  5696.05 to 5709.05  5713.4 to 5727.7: -0.54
